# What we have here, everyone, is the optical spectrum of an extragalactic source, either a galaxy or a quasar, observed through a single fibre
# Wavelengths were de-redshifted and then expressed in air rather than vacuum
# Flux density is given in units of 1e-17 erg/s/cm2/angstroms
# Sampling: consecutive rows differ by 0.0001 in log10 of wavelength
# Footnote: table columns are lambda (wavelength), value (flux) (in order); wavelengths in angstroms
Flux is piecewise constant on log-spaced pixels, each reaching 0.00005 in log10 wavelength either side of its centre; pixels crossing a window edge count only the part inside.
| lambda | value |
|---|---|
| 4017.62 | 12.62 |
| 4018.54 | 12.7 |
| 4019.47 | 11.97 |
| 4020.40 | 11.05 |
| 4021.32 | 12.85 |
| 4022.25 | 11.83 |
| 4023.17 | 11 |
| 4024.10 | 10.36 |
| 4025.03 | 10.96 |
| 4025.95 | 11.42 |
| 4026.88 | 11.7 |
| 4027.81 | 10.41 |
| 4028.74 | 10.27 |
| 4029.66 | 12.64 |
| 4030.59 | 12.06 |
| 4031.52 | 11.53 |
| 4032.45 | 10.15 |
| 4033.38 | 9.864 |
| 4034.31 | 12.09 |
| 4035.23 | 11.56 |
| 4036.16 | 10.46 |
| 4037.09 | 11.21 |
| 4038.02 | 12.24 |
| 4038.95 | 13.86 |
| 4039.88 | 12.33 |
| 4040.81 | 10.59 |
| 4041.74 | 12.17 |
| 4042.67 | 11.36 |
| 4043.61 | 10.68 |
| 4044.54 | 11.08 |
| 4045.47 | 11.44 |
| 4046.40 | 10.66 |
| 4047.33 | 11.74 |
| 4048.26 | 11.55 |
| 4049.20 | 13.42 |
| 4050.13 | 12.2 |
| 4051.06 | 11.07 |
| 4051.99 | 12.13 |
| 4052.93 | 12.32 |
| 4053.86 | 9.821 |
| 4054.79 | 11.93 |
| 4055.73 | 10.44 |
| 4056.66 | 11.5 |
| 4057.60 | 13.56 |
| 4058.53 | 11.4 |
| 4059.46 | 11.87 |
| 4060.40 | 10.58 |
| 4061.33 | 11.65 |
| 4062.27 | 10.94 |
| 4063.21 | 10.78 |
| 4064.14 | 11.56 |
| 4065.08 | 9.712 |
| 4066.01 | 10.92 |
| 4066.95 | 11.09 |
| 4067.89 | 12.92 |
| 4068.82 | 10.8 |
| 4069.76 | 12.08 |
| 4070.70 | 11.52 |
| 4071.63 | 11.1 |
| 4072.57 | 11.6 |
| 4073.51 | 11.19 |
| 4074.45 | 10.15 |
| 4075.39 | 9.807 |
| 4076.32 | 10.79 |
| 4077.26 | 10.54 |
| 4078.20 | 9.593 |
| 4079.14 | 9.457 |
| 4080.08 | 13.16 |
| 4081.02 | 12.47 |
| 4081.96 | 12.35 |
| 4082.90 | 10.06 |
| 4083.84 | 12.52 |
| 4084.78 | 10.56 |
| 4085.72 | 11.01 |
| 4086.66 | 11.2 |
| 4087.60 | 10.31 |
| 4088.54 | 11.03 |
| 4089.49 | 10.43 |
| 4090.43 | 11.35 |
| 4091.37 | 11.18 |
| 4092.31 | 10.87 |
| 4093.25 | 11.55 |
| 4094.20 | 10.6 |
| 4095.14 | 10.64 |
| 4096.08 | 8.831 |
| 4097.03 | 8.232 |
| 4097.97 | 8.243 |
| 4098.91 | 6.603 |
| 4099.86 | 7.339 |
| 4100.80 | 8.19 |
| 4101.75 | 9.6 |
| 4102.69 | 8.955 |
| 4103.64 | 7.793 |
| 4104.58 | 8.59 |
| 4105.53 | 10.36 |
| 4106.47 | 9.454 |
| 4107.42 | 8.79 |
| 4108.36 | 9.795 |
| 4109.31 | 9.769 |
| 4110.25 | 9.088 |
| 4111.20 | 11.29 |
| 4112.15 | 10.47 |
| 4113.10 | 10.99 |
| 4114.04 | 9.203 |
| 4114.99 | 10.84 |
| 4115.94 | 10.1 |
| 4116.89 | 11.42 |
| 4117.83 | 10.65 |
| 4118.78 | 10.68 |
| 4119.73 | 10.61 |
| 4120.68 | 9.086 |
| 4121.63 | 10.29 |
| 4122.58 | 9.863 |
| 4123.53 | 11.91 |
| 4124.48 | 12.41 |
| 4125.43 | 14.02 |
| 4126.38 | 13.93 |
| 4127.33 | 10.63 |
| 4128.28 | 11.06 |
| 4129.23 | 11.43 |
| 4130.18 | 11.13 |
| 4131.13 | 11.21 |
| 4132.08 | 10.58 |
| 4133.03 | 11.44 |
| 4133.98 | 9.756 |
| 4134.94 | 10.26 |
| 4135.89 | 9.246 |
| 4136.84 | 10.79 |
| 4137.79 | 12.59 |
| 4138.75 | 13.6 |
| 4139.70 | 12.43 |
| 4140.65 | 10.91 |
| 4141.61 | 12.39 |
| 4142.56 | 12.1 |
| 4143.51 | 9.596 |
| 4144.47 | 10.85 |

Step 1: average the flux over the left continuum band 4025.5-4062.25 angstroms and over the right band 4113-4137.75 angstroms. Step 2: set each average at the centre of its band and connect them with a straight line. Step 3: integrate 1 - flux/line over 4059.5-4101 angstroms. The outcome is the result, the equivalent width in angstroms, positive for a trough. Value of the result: 2.2 angstroms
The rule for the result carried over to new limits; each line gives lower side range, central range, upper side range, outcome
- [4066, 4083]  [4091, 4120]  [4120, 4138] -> 3.8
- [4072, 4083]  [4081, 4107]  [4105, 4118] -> 1.5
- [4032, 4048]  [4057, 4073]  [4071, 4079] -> -0.9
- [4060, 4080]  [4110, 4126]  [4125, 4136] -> 0.6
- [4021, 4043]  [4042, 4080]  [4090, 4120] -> -1.7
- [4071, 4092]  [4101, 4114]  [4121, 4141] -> 1.9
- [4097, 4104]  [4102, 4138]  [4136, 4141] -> -1.8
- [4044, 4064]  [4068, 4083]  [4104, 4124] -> -0.1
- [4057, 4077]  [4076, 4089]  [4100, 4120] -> -0.4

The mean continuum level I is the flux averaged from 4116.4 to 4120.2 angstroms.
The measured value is 10.8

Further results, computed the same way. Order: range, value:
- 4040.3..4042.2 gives 11.4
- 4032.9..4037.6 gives 11.1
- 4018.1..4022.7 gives 12.1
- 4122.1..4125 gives 11.4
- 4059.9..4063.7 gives 11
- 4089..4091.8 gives 11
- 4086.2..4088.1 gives 10.8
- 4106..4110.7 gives 9.39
